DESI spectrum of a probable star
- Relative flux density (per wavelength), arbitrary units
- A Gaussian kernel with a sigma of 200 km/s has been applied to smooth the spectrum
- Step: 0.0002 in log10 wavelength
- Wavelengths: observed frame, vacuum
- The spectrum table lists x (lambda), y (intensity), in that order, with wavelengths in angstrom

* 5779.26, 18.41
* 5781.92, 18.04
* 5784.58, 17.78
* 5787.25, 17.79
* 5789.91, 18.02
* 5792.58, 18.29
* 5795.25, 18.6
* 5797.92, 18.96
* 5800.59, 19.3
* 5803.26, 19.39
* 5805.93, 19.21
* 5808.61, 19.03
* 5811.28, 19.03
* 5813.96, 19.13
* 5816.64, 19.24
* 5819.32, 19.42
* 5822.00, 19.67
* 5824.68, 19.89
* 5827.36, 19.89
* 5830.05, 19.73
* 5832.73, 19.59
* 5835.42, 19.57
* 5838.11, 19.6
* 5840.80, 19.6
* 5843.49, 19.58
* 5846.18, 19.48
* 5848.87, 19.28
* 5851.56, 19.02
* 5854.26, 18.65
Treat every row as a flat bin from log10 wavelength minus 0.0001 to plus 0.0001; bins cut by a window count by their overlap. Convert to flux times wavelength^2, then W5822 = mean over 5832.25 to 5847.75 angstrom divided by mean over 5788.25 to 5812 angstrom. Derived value 1.1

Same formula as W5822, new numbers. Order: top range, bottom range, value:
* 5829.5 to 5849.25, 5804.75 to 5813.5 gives 1.04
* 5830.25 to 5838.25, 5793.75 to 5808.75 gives 1.04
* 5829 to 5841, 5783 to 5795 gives 1.11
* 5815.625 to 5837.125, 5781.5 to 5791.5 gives 1.11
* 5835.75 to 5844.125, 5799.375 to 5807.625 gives 1.03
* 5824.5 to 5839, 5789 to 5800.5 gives 1.07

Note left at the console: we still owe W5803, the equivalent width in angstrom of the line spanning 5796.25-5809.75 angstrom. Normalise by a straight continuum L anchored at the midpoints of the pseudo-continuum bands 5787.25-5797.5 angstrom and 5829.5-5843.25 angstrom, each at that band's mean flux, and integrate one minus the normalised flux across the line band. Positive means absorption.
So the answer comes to -0.40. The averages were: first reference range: 18.3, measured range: 19.2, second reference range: 19.6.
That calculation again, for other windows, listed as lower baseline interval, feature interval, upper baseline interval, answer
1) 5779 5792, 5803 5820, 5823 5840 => -0.20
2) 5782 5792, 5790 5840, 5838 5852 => -1.67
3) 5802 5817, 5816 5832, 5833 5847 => -0.25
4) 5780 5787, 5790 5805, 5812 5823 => -0.27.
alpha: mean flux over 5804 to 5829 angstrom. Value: 19.4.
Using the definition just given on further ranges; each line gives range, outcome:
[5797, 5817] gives 19.2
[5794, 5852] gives 19.4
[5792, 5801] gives 18.8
